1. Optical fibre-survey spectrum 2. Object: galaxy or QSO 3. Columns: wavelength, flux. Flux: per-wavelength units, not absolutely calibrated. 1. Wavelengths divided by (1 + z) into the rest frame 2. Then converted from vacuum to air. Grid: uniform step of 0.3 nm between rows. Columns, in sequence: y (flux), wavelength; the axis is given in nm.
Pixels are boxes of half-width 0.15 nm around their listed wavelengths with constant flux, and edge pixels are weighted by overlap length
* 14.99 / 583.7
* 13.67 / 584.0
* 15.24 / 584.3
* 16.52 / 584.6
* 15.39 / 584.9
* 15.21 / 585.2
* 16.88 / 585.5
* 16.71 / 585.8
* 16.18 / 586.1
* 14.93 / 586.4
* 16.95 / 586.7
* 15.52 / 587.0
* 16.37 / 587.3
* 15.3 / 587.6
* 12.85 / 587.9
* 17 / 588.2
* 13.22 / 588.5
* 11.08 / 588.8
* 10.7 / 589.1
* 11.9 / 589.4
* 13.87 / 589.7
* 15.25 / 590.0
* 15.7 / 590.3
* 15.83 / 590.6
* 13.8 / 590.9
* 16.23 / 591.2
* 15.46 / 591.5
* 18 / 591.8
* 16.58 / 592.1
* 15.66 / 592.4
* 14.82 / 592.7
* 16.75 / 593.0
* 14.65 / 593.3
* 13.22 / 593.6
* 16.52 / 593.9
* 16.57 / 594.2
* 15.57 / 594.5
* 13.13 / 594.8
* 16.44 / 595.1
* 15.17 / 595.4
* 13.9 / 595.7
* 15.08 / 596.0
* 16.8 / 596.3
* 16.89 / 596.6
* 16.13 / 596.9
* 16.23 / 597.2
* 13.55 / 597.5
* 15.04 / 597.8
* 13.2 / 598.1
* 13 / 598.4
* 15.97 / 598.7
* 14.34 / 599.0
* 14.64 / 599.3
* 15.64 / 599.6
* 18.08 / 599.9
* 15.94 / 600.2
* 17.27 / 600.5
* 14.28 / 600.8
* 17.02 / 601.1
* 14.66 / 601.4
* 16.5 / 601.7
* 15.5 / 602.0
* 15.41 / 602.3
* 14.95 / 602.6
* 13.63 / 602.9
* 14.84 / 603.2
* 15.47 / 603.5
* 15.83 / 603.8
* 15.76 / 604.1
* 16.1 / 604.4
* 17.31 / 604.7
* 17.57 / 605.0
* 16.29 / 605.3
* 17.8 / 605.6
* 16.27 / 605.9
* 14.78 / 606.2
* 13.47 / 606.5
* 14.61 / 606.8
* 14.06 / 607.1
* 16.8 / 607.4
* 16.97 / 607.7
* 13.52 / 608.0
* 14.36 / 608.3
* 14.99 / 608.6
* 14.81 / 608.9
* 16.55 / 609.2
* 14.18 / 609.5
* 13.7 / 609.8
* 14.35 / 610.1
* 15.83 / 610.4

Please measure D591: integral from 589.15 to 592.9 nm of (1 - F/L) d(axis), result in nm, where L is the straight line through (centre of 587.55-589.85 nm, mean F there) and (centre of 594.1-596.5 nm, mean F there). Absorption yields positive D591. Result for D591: -0.328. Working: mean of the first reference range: 13.2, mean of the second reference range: 15.3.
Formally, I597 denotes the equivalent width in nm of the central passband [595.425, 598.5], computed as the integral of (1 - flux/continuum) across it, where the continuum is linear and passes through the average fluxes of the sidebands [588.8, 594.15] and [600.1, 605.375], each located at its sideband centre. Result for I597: 0.06 nm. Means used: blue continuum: 14.9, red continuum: 15.8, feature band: 15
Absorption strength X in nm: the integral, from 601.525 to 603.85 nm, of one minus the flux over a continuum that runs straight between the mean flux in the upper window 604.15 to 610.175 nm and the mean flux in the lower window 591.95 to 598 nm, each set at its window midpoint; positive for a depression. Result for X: 0.030 nm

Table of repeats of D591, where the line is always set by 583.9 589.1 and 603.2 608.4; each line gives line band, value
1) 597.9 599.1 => 0.10 nm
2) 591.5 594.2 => -0.09 nm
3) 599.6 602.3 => -0.09 nm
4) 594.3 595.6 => 0.02 nm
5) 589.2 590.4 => 0.10 nm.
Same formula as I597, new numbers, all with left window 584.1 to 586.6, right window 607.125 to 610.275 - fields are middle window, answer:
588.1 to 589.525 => 0.28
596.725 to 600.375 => 0.05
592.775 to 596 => 0.07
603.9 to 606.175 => -0.22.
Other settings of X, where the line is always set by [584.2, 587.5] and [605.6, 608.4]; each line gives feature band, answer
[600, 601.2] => -0.06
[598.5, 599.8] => 0.02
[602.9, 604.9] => -0.06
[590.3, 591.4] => 0.03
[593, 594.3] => 0.03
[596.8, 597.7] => 0.02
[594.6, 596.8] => 0.03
